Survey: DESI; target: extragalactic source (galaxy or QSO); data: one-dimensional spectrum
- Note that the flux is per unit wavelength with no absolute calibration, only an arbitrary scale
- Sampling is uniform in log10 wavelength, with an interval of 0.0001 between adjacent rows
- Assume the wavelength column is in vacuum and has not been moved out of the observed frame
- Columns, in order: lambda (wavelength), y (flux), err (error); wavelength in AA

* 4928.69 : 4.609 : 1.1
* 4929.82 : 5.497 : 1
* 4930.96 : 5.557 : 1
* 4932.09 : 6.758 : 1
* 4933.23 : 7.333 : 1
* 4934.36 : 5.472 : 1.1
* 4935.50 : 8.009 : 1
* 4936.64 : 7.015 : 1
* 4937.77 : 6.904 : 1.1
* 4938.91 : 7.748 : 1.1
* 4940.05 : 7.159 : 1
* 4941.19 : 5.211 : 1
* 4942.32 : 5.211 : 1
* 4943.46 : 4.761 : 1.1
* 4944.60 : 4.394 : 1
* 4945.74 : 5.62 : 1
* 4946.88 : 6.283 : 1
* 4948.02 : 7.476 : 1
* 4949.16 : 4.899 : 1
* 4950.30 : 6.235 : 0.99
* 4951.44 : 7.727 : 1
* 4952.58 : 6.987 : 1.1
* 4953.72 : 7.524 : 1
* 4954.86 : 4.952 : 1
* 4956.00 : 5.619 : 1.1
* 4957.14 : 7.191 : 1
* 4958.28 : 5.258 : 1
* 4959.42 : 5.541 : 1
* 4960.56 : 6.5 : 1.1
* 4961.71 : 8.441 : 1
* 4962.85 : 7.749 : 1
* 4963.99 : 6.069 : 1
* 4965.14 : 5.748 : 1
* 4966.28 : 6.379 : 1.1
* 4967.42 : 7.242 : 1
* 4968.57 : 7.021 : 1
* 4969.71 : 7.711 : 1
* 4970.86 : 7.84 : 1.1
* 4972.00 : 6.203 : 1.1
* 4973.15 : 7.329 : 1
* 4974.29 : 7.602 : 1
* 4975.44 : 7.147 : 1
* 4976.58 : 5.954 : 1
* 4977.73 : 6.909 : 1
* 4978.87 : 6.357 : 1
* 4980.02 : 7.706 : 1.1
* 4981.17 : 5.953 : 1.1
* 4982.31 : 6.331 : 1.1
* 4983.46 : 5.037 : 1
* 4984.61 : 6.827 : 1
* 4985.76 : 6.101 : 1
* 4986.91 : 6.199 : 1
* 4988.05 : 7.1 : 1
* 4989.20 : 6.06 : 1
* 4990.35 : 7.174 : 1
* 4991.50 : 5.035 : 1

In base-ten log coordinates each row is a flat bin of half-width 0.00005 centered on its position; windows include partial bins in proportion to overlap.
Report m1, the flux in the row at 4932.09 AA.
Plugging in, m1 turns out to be 6.758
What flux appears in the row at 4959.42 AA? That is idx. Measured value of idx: 5.541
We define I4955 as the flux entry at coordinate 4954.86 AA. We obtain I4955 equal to 4.952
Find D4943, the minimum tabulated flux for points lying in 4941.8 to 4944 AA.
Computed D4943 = 4.761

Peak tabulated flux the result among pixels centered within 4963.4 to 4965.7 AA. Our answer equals 6.069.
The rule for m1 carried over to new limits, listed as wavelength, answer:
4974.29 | 7.602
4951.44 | 7.727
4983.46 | 5.037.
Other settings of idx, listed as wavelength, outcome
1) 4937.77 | 6.904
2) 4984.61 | 6.827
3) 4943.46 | 4.761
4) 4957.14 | 7.191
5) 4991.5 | 5.035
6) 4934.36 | 5.472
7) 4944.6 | 4.394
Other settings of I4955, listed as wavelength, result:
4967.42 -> 7.242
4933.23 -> 7.333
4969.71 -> 7.711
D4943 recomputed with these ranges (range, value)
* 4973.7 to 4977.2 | 5.954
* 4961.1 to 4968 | 5.748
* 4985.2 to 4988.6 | 6.101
